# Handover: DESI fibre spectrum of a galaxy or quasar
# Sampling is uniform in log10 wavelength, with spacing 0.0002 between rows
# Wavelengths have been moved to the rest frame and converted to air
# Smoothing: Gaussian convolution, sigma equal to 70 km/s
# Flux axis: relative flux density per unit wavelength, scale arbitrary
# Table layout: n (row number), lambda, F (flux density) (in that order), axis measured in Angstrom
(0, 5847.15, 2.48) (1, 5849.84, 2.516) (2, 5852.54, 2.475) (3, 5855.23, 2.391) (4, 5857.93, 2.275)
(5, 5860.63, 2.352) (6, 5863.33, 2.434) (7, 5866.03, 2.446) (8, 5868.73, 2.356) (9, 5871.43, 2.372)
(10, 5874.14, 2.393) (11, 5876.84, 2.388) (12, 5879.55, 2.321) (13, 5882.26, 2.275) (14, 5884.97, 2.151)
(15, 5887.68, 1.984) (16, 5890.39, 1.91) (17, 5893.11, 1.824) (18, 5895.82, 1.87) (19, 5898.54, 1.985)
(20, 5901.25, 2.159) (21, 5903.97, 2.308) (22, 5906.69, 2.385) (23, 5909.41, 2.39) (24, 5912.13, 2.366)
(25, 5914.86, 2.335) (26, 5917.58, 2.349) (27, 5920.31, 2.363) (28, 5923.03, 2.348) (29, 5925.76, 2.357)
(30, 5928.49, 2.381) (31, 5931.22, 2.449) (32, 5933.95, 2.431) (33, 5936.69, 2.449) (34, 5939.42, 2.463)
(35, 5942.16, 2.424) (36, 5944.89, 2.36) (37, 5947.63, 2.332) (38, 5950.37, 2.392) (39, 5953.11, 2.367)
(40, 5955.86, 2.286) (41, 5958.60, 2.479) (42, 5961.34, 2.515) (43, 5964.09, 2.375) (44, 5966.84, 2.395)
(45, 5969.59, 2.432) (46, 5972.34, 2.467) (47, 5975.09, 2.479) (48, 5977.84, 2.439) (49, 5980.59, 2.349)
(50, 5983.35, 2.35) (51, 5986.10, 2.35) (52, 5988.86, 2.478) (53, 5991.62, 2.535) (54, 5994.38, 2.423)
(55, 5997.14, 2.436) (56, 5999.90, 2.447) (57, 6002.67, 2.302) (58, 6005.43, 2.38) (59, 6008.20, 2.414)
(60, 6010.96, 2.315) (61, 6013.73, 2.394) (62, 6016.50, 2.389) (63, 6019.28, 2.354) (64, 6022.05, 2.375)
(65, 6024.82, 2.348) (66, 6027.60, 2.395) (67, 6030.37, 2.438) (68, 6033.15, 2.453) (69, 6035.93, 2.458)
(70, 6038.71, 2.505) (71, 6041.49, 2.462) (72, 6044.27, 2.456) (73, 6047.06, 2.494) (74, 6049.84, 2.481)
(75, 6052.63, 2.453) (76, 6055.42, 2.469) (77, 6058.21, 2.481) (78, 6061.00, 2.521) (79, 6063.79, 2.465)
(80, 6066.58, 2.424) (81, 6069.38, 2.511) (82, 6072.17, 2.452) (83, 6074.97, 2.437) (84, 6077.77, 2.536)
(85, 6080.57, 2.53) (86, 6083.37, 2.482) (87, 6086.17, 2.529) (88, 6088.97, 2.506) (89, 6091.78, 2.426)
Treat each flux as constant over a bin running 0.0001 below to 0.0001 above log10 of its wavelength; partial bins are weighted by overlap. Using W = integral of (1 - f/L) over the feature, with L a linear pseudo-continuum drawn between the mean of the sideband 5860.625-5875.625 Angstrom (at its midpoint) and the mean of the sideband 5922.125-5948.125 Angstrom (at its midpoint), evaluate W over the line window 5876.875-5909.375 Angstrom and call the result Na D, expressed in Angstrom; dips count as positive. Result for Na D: 3.6 Angstrom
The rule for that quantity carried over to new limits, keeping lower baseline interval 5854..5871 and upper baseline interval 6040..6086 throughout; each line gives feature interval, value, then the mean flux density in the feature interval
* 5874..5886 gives 0.4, 2.3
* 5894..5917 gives 1.7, 2.22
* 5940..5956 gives 0.3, 2.37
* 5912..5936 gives 0.3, 2.38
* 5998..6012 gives 0.4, 2.38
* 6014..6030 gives 0.5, 2.38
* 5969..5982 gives 0.0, 2.43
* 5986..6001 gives -0.1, 2.45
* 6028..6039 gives 0.1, 2.45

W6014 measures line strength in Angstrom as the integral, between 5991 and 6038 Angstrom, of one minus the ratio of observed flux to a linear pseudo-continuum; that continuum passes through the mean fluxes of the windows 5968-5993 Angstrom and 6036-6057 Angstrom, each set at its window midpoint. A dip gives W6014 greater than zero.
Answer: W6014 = 0.96 Angstrom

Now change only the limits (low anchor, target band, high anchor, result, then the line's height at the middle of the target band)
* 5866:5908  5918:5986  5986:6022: -2.8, 2.31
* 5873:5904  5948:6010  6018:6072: -2.7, 2.31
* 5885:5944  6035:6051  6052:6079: -0.2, 2.44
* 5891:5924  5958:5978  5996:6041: -1.1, 2.32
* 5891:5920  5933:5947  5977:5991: -0.8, 2.29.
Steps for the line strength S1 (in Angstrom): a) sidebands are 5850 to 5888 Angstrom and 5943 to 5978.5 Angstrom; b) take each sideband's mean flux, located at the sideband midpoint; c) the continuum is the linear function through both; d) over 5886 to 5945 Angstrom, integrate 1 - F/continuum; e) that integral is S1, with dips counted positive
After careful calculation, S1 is 2.79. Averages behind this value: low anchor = 2.34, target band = 2.27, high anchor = 2.41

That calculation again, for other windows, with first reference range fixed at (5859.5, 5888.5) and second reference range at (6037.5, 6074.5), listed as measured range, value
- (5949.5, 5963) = -0.1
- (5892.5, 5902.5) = 1.6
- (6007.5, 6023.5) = 0.4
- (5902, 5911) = 0.0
